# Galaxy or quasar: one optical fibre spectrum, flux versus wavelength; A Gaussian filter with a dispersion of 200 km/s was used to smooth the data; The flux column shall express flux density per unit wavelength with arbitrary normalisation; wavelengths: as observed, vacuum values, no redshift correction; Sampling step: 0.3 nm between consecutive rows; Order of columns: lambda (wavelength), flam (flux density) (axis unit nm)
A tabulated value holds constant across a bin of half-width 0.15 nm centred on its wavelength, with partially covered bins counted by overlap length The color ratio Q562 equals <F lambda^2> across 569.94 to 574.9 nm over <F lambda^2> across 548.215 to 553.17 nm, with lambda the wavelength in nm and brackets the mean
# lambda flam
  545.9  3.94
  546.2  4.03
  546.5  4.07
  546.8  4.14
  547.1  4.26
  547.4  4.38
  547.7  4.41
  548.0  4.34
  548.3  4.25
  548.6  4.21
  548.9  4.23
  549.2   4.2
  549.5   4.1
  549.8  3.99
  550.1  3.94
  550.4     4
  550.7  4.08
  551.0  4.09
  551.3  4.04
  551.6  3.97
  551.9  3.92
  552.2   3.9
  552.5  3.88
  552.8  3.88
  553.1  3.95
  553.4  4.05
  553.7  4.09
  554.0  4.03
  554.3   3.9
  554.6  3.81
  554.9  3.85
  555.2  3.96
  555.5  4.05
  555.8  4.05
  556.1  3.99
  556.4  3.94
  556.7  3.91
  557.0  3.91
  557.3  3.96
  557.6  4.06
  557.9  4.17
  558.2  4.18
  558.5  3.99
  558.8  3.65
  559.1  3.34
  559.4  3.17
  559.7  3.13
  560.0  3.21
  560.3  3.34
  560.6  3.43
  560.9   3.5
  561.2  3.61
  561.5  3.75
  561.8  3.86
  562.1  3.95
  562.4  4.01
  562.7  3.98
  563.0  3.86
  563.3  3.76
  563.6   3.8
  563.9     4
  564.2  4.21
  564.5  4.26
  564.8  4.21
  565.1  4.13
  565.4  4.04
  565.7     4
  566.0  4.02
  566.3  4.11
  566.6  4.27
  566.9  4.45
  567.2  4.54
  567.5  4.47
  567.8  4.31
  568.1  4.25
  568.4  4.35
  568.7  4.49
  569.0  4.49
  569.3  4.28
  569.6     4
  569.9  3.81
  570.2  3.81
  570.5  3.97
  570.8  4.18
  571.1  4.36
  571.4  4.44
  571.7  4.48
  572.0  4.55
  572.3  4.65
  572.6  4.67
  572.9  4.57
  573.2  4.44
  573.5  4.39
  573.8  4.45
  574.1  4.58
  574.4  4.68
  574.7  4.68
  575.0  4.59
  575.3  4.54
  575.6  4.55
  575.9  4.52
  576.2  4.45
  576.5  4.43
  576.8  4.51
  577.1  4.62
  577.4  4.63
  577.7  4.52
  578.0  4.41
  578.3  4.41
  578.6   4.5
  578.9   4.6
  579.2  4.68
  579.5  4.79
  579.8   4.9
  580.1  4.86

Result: 1.18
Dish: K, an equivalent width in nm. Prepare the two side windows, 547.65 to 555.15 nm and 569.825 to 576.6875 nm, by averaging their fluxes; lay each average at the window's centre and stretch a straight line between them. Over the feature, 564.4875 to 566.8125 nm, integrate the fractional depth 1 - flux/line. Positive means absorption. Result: 0.09 nm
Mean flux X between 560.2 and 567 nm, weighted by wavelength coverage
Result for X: 3.94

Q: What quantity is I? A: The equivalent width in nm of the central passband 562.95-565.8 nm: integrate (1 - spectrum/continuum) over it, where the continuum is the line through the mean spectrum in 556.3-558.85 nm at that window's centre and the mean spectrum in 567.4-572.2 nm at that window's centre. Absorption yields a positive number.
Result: 0.076 nm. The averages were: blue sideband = 3.99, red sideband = 4.27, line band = 4.03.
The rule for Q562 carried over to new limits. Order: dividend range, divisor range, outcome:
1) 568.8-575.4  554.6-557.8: 1.17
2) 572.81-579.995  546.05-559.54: 1.24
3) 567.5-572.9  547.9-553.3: 1.14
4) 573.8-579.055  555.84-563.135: 1.29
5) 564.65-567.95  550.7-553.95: 1.12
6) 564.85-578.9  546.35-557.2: 1.16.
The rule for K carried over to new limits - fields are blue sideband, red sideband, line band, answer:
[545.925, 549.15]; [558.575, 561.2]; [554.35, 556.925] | -0.19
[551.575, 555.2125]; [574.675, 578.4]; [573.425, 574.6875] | -0.03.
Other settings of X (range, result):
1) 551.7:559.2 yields 3.94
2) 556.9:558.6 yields 4.05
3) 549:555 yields 3.99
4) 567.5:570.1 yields 4.25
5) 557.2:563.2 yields 3.71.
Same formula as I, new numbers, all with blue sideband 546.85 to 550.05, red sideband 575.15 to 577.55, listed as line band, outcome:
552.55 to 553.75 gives 0.08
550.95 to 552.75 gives 0.13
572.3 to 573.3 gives -0.02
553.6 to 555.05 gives 0.12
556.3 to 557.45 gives 0.10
